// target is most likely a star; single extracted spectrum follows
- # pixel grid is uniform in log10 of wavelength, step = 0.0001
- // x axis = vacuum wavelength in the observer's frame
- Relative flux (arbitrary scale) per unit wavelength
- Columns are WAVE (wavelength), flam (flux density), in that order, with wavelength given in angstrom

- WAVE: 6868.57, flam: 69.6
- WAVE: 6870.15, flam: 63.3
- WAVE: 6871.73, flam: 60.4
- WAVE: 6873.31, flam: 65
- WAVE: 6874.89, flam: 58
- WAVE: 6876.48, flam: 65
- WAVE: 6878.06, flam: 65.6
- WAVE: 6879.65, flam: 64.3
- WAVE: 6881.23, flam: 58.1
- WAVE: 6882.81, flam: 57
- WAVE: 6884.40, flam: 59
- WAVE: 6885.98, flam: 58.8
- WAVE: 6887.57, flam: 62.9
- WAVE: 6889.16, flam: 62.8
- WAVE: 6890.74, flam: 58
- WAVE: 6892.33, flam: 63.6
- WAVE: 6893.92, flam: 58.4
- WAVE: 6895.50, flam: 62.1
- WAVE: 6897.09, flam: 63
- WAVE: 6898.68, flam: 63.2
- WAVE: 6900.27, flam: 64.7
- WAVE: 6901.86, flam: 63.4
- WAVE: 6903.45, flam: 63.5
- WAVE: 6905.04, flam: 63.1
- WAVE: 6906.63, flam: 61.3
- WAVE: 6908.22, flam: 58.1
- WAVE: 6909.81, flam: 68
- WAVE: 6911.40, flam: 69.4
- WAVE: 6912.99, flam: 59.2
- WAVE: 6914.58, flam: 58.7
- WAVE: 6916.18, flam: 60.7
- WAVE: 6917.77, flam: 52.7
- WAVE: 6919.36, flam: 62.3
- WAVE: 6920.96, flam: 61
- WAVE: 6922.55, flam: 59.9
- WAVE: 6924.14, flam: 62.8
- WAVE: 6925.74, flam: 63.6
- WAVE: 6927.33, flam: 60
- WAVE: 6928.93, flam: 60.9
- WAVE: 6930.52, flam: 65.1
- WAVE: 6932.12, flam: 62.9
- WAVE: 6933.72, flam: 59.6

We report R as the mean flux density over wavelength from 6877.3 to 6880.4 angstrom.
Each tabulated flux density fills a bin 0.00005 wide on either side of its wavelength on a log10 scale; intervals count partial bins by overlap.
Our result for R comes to 64.8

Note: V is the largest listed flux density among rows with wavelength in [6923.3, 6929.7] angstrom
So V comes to 63.6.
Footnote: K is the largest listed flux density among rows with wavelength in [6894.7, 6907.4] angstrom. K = 64.7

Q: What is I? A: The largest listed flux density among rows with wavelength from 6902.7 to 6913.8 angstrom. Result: 69.4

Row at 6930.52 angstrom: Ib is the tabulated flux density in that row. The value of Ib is 65.1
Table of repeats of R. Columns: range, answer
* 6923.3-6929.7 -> 61.8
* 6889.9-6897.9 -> 61.1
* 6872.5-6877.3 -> 62.7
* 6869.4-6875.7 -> 61.7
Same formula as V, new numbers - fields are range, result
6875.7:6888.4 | 65.6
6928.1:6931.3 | 65.1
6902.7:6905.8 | 63.5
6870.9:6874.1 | 65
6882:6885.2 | 59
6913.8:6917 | 60.7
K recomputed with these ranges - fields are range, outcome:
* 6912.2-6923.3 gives 62.3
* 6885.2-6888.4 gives 62.9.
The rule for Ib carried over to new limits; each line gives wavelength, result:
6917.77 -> 52.7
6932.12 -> 62.9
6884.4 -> 59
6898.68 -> 63.2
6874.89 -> 58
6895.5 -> 62.1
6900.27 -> 64.7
